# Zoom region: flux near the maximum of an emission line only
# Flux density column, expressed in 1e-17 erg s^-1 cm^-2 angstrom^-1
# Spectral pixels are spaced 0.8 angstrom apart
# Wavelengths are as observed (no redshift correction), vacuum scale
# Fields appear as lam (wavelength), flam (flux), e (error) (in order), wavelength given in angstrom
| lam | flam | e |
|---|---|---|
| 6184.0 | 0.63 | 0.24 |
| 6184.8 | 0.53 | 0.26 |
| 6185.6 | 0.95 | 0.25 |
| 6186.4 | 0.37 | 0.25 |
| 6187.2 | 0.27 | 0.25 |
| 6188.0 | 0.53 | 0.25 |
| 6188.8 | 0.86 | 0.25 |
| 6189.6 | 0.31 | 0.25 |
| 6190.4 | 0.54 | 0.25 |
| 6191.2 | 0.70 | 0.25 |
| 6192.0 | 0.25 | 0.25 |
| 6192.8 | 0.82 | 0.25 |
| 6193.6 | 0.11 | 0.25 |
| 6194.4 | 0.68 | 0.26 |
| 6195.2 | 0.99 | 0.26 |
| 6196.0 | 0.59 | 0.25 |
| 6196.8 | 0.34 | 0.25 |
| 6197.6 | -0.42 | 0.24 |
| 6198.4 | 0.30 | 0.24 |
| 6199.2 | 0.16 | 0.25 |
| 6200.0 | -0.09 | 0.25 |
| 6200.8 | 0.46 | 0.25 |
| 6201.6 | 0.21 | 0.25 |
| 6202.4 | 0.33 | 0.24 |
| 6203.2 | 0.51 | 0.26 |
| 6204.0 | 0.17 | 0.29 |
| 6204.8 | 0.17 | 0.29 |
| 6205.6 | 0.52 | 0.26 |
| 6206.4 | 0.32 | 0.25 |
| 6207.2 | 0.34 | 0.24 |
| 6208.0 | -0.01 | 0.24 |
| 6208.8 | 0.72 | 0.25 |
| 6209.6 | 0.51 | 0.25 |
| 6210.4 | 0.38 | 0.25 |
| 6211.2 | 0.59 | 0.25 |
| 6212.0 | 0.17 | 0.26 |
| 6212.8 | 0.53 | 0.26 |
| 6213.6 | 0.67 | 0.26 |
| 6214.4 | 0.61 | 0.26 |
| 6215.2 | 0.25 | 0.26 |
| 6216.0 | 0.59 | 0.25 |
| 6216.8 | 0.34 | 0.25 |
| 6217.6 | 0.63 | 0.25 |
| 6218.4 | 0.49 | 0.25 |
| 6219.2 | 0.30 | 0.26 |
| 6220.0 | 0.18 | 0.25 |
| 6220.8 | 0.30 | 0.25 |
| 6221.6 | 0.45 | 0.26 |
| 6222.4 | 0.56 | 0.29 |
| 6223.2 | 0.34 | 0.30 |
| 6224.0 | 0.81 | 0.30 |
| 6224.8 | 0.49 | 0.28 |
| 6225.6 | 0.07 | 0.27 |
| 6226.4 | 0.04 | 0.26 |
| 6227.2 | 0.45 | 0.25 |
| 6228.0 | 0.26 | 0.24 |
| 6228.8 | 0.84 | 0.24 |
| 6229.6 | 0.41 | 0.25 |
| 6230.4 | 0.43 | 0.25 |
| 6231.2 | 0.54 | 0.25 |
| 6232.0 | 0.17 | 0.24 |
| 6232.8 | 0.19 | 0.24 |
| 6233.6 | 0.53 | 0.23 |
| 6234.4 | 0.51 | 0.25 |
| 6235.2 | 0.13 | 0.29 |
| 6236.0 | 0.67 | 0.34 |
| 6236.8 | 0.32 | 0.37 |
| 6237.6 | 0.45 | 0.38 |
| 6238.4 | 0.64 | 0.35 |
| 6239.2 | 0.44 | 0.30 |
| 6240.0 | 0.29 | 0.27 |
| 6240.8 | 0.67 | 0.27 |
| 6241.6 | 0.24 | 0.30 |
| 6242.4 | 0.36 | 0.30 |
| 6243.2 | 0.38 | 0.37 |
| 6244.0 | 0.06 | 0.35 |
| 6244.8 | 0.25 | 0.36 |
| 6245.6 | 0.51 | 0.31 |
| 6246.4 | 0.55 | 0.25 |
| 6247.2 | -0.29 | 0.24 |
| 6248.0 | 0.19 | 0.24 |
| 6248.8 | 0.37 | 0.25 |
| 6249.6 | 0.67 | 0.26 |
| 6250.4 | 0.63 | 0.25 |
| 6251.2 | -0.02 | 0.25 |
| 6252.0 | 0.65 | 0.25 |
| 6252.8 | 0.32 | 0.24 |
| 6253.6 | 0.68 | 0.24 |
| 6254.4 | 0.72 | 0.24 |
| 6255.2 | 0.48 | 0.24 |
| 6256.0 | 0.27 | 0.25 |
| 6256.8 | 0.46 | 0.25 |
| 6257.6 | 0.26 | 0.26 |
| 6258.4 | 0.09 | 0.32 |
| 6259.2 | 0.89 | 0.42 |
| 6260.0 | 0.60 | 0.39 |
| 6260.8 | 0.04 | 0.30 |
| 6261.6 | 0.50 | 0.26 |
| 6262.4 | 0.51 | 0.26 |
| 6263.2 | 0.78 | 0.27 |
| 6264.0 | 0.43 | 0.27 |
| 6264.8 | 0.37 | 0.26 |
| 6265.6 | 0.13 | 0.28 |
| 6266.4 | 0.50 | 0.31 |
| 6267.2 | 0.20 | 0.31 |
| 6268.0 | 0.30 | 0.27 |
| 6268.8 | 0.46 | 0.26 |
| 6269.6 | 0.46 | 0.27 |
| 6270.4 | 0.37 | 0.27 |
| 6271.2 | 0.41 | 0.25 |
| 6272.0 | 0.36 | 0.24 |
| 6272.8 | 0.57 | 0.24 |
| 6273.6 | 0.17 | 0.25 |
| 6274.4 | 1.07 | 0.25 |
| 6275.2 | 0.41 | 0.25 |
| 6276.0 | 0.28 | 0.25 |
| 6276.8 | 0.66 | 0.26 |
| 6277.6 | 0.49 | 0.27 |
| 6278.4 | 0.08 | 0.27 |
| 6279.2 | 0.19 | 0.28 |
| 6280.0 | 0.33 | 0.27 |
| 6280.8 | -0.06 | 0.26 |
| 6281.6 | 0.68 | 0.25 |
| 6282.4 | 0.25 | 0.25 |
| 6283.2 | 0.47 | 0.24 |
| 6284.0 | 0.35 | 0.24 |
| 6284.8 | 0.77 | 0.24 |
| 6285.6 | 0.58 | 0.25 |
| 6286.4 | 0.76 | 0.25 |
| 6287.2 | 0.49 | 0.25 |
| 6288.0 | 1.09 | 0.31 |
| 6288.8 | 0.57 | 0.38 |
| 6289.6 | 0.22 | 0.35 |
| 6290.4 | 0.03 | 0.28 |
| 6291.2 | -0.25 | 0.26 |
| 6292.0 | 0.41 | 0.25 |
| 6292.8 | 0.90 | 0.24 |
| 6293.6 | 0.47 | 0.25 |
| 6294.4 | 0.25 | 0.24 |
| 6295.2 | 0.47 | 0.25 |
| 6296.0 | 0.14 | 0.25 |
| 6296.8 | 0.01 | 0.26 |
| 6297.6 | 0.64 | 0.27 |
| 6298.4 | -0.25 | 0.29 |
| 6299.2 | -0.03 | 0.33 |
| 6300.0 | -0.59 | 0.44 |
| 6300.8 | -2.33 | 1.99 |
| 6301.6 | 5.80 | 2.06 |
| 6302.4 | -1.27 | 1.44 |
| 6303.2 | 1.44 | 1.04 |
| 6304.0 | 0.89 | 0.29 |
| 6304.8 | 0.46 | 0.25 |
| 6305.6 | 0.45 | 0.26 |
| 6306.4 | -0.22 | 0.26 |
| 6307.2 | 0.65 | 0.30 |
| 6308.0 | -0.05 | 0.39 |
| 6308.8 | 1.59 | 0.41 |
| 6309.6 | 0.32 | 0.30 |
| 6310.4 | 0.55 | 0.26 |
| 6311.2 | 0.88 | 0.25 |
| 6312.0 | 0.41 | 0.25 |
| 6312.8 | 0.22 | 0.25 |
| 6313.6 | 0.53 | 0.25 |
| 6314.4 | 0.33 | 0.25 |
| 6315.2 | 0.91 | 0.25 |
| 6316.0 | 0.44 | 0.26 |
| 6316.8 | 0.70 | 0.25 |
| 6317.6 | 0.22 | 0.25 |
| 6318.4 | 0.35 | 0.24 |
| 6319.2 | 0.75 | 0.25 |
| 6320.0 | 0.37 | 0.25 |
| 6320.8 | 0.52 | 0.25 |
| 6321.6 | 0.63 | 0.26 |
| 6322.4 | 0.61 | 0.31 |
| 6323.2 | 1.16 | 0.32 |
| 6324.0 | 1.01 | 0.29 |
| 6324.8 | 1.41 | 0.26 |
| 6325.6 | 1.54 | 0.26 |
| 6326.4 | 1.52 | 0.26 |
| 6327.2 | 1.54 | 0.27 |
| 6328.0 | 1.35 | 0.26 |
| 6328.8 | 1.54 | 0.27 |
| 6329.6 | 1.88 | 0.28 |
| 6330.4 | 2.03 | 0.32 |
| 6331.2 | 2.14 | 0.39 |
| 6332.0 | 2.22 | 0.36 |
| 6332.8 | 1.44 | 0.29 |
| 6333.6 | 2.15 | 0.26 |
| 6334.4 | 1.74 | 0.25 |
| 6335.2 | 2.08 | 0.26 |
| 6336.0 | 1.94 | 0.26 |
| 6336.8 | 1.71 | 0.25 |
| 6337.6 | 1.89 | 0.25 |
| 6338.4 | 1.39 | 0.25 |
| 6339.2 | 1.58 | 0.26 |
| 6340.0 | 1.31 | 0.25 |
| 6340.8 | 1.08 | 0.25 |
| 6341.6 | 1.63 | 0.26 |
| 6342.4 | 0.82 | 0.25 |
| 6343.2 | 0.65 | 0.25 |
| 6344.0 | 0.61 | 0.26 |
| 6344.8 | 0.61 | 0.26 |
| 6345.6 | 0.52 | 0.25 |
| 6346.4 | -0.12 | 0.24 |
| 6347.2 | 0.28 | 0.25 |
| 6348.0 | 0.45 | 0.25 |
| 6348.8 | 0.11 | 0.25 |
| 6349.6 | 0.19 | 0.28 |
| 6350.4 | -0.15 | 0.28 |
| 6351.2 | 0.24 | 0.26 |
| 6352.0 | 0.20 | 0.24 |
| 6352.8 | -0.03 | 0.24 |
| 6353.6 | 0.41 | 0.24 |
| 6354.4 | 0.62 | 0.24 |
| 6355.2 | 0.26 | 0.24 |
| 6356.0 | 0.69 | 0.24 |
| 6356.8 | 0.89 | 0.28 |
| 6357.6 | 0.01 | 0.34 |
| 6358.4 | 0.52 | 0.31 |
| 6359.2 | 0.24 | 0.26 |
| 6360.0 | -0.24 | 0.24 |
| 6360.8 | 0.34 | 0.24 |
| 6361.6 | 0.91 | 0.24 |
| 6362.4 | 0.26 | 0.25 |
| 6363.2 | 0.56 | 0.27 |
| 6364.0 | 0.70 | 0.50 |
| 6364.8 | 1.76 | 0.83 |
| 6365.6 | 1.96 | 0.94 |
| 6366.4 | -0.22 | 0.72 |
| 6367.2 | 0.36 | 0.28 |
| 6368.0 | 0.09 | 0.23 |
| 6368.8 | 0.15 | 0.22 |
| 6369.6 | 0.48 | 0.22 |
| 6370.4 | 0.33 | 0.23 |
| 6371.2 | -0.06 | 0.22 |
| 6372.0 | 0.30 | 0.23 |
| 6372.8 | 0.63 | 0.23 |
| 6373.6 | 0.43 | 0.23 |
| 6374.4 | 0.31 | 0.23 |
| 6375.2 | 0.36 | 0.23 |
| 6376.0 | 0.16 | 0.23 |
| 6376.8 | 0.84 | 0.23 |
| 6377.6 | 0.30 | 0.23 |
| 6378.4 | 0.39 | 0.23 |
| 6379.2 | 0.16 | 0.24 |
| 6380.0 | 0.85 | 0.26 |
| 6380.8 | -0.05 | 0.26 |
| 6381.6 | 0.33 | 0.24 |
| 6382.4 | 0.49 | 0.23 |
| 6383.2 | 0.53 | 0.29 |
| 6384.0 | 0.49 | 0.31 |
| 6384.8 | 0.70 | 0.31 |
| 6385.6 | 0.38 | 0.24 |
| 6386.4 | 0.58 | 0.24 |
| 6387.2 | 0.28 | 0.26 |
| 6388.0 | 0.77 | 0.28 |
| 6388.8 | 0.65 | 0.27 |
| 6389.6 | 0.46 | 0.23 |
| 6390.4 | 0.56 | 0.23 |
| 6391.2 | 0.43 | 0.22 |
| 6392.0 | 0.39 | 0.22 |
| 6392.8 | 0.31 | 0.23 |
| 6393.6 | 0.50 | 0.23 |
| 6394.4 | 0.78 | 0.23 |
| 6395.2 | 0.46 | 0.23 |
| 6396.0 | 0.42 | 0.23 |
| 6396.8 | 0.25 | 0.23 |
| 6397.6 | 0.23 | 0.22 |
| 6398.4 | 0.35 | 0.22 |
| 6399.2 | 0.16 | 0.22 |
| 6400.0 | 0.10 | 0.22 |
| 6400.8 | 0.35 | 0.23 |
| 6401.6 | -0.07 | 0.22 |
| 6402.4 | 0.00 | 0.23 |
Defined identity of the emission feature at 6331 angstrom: [O II] 3727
